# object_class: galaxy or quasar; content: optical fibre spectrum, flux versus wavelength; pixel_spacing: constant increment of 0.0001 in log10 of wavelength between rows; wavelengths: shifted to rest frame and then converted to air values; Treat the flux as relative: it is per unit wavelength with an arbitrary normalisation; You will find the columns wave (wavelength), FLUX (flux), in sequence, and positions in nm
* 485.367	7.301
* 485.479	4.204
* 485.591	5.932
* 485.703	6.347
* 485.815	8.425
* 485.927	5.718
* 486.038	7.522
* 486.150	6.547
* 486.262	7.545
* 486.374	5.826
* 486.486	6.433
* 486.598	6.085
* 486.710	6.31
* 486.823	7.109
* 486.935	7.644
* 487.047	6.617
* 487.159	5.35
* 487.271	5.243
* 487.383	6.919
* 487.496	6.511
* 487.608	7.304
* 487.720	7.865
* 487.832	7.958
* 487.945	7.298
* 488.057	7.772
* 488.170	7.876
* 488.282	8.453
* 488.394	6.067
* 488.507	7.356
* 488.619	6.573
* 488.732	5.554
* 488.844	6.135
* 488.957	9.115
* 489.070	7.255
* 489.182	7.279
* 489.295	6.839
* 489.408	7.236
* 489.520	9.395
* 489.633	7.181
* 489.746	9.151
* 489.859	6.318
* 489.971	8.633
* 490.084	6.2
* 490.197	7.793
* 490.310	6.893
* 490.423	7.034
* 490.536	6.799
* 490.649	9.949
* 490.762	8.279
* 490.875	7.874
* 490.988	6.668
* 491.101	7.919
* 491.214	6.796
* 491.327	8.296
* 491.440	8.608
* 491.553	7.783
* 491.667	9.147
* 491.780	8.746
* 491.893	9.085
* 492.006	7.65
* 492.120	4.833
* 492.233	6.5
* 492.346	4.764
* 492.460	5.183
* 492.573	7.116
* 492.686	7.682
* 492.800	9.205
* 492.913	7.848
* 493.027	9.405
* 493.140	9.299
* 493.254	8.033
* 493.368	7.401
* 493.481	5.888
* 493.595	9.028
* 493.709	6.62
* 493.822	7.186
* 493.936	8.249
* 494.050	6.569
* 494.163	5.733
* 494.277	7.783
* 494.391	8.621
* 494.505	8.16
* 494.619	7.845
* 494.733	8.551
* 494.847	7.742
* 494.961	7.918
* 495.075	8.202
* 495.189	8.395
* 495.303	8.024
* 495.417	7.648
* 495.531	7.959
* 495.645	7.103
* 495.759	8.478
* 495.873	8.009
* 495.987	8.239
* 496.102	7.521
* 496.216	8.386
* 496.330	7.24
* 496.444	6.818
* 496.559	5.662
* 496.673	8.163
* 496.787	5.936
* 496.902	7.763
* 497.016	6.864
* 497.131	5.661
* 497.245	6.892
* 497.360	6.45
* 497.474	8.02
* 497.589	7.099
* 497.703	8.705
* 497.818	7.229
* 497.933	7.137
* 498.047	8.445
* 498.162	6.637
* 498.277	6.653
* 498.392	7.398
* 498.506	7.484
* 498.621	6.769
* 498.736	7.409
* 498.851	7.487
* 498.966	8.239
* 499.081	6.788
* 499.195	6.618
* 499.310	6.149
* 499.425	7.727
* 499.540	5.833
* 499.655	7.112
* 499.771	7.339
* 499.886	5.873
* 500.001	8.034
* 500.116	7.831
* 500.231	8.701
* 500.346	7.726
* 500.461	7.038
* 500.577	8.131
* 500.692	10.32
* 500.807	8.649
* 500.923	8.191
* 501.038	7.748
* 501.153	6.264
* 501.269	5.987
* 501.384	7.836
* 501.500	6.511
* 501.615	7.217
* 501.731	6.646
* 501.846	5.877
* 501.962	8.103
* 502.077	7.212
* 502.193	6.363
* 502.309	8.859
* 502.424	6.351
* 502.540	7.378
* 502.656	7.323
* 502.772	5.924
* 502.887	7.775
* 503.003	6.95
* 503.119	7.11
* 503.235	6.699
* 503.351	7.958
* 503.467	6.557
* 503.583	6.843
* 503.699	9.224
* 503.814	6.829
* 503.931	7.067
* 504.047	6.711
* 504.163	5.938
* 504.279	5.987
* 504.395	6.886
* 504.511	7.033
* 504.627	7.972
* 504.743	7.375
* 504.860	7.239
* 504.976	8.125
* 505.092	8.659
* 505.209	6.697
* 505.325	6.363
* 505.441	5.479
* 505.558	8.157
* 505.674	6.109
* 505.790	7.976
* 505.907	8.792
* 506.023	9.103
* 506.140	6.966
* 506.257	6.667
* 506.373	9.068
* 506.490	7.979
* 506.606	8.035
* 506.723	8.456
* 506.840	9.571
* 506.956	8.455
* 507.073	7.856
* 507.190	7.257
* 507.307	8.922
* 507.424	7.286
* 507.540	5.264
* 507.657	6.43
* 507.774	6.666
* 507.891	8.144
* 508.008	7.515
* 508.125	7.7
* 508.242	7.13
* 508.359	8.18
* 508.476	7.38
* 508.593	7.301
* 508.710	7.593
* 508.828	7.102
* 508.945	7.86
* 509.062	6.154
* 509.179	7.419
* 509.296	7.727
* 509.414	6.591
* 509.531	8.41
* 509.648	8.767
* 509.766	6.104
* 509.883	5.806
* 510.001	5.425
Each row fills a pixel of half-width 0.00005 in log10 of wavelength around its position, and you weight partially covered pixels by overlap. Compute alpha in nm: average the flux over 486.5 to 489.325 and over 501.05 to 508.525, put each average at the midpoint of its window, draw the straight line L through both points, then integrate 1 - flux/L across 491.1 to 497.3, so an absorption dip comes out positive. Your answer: -0.403 nm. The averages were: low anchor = 6.97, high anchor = 7.32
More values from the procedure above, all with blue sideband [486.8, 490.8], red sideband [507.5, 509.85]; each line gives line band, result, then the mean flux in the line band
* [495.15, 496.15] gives -0.09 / 7.93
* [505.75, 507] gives -0.17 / 8.28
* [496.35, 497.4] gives 0.08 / 6.71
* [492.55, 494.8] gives -0.16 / 7.82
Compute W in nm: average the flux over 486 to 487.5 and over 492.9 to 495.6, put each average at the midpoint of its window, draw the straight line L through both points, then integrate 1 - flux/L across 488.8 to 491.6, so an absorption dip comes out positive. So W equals -0.21 nm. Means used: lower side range 6.53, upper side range 7.83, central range 7.66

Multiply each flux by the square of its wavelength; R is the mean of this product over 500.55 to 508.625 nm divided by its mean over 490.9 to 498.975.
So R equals 1.0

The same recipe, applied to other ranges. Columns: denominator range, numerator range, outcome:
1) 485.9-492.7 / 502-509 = 1.10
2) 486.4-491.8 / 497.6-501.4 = 1.05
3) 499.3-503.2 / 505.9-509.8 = 1.07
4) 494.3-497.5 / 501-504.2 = 0.96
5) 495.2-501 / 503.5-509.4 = 1.03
